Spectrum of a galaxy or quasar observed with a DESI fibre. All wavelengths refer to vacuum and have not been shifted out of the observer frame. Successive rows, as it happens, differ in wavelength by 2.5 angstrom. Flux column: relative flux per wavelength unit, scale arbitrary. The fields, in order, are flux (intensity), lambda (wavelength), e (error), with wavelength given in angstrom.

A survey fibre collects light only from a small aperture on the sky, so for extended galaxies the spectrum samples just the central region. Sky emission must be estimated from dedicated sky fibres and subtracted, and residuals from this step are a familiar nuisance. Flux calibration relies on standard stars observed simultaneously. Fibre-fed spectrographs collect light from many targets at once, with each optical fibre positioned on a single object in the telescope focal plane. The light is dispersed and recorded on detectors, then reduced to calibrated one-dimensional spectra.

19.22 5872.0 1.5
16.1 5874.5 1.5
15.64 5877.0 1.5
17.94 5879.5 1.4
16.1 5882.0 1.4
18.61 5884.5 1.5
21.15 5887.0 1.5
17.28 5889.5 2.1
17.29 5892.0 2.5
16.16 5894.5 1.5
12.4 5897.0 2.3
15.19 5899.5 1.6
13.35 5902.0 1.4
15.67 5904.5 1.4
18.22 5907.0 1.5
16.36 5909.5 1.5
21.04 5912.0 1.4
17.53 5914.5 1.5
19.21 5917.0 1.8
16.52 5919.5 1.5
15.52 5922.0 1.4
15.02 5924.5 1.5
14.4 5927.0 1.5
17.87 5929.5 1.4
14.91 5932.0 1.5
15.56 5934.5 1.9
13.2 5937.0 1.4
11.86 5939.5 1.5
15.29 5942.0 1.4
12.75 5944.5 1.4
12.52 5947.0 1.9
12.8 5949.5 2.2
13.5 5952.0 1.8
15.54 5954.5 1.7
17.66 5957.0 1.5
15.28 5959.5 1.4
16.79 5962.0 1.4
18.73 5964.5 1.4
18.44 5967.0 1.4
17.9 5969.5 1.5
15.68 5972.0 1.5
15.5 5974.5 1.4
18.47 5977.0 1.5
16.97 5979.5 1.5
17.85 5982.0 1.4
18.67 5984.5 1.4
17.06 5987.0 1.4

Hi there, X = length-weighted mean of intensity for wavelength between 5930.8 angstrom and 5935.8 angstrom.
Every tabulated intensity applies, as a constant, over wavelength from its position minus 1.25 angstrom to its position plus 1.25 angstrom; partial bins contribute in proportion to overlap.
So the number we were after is 15.2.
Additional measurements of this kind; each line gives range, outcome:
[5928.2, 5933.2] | 16.4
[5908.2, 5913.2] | 18.7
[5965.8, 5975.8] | 16.9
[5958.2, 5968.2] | 17.3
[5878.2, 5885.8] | 17.6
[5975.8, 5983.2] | 17.8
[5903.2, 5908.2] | 16.9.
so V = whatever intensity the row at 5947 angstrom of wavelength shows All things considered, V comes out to 12.52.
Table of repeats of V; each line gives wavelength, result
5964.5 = 18.73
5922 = 15.52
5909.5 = 16.36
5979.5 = 16.97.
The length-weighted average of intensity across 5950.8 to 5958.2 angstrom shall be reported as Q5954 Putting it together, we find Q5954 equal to 15.6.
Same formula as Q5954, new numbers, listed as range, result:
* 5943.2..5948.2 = 12.7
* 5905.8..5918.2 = 18.5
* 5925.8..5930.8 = 16.1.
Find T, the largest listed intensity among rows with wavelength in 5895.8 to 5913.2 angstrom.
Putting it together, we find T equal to 21.04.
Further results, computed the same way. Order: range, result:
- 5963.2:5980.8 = 18.73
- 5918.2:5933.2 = 17.87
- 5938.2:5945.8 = 15.29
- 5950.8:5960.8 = 17.66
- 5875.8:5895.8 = 21.15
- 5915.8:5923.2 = 19.21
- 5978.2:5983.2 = 17.85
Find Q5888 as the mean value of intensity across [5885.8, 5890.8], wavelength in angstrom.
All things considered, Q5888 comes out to 19.2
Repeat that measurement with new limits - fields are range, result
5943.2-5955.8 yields 13.4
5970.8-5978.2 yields 16.5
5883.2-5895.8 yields 18.1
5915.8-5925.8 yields 16.5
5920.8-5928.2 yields 15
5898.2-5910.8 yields 15.8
